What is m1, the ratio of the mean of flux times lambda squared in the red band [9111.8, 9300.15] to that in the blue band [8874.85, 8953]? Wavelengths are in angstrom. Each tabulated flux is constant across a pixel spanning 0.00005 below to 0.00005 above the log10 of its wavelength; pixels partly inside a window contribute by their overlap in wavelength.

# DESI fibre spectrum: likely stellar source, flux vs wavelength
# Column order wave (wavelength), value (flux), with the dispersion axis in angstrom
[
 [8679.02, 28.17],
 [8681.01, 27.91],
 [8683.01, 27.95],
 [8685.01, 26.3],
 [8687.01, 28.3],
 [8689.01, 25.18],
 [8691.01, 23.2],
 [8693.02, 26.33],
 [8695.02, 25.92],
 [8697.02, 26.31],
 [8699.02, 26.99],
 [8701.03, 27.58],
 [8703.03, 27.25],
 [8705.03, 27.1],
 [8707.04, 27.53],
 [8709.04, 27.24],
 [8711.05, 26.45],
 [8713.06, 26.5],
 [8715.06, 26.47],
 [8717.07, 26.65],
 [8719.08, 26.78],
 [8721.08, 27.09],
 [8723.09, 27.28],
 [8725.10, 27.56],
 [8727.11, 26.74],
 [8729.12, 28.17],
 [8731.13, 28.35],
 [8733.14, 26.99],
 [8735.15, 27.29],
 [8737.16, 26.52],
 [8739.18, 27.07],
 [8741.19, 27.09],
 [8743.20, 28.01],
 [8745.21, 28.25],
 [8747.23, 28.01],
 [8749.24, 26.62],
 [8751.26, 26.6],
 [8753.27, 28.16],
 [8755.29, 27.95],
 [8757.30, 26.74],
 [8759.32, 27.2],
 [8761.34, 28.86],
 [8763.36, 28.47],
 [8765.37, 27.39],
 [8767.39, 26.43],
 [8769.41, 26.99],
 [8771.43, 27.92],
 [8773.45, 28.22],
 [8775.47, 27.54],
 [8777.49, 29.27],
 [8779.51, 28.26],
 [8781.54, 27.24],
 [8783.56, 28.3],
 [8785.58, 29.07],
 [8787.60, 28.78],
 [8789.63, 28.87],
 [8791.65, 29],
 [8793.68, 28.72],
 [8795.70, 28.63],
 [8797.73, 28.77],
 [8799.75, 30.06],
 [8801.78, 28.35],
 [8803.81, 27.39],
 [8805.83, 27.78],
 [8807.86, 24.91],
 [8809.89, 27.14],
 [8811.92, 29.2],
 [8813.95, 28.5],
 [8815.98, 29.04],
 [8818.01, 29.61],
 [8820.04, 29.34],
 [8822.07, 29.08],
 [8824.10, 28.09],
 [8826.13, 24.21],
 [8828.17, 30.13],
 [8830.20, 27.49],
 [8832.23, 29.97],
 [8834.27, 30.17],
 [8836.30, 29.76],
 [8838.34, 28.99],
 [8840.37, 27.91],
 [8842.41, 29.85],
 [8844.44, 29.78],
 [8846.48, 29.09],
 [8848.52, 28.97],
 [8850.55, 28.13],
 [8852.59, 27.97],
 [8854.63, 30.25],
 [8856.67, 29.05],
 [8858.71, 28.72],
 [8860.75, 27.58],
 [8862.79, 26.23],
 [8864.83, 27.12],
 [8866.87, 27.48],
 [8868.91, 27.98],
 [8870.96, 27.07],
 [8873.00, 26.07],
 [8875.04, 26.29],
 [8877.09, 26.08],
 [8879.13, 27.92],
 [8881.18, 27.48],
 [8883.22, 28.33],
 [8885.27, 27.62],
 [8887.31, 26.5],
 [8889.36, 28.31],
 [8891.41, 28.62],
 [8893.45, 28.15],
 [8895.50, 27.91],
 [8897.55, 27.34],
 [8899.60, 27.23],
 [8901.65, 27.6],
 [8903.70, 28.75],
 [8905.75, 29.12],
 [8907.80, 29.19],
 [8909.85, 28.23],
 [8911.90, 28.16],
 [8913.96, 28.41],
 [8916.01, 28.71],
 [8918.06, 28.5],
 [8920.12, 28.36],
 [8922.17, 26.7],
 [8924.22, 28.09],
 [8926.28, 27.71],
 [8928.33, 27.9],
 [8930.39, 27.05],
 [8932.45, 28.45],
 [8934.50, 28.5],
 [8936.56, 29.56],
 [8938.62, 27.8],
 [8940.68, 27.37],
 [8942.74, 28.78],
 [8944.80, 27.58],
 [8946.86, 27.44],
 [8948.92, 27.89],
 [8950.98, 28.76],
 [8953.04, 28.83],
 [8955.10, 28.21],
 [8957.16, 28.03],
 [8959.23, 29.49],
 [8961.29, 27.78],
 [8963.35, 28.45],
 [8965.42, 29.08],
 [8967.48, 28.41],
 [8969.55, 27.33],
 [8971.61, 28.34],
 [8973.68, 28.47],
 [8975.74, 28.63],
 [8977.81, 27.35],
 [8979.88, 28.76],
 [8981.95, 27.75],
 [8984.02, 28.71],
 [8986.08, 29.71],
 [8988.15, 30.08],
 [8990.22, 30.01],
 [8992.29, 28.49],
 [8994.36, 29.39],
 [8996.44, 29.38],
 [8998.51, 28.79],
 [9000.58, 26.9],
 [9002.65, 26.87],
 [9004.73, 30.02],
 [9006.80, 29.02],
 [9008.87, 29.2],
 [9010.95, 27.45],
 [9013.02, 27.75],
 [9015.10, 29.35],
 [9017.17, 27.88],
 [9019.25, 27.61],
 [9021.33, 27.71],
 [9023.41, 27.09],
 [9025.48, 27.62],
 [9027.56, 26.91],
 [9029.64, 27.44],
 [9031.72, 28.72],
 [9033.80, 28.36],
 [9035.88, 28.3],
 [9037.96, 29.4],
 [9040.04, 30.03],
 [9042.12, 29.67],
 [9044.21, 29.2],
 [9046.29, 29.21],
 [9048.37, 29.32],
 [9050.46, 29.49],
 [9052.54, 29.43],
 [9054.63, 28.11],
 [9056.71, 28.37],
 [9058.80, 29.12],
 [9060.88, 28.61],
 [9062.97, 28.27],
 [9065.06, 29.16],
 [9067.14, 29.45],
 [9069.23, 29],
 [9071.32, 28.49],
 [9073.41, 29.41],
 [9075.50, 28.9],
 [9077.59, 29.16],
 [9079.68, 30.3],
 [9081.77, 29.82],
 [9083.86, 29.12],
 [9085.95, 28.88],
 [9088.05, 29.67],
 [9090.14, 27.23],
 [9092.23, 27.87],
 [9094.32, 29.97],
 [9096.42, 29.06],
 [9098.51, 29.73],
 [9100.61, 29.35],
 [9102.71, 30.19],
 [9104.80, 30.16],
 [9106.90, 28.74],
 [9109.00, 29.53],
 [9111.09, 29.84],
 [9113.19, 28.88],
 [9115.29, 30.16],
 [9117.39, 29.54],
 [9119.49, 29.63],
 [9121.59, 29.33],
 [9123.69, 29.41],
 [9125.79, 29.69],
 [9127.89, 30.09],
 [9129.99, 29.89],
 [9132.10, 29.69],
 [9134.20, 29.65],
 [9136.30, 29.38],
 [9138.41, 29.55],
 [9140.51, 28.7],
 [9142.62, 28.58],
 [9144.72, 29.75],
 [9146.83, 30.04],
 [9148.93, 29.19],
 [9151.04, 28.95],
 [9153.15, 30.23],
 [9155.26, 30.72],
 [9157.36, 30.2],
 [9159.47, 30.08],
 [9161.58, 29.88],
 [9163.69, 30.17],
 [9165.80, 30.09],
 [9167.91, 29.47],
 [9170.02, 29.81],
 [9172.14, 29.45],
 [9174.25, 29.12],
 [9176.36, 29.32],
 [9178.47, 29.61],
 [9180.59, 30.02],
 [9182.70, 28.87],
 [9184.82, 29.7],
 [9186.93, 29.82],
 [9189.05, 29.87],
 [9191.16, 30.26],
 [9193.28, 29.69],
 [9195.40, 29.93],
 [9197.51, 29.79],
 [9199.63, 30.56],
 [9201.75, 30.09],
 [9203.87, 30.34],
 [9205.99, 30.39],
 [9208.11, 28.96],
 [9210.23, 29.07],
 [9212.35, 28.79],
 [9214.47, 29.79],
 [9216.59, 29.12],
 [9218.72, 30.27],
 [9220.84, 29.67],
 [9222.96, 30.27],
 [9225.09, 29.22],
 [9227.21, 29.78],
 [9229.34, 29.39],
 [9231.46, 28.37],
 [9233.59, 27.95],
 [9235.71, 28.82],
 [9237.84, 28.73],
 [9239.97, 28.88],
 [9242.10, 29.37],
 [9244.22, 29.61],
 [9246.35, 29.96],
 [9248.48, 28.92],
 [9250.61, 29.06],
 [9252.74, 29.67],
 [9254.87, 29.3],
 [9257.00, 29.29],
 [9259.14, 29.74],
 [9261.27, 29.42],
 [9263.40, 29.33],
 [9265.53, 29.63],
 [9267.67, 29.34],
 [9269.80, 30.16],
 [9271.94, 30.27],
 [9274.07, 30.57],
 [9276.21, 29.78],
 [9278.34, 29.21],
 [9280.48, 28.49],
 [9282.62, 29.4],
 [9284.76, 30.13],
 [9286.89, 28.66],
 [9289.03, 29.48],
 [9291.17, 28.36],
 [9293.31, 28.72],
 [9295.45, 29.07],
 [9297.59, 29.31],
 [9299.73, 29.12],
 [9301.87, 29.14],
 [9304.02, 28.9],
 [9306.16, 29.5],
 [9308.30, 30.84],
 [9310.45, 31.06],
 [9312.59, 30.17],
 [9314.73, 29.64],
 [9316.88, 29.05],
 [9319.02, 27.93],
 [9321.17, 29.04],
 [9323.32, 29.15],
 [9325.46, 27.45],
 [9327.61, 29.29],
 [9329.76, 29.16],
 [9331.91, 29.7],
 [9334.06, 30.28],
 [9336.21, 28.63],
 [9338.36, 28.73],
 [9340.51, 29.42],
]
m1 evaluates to 1.13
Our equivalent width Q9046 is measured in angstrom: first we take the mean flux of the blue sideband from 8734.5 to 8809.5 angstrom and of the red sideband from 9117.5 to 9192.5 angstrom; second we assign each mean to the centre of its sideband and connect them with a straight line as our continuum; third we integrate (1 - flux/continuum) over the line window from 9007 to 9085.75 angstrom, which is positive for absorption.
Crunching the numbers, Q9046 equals 1.2 angstrom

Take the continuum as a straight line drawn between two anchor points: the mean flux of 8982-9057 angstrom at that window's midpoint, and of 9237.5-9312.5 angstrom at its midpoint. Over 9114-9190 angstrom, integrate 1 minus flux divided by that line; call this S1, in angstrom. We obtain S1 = -1.6 angstrom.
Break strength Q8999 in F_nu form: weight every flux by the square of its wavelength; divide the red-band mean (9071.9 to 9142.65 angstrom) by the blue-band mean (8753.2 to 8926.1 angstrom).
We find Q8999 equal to 1.11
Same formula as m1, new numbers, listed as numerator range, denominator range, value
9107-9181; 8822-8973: 1.11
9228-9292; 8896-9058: 1.10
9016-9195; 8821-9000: 1.08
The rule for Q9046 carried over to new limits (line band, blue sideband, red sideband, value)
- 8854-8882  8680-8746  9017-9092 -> 0.29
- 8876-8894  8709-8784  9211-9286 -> 0.21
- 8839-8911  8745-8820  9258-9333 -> 0.78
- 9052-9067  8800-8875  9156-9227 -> 0.24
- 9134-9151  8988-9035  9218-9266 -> -0.25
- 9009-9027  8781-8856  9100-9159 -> 0.87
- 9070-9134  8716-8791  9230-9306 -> -1.44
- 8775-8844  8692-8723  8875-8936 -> -2.84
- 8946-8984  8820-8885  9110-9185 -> 0.58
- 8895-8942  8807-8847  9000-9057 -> 0.70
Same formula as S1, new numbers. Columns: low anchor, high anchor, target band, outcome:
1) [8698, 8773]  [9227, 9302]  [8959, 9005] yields -0.56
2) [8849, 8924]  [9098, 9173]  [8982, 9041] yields 0.57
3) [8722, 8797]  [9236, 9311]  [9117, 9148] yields -0.59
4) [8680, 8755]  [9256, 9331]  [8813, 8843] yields -1.44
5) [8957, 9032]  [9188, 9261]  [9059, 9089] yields -0.41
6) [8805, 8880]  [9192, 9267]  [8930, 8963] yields 0.33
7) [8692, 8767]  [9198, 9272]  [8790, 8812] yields -0.49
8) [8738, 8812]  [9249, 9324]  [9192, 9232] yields -0.65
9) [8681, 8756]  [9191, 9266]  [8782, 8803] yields -1.09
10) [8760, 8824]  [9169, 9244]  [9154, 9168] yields -0.36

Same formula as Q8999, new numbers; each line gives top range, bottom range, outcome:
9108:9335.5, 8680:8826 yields 1.19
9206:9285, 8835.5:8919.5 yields 1.13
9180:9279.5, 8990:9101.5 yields 1.07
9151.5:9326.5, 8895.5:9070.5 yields 1.10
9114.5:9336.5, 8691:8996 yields 1.15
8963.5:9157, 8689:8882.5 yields 1.11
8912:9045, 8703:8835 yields 1.07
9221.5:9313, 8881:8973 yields 1.13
